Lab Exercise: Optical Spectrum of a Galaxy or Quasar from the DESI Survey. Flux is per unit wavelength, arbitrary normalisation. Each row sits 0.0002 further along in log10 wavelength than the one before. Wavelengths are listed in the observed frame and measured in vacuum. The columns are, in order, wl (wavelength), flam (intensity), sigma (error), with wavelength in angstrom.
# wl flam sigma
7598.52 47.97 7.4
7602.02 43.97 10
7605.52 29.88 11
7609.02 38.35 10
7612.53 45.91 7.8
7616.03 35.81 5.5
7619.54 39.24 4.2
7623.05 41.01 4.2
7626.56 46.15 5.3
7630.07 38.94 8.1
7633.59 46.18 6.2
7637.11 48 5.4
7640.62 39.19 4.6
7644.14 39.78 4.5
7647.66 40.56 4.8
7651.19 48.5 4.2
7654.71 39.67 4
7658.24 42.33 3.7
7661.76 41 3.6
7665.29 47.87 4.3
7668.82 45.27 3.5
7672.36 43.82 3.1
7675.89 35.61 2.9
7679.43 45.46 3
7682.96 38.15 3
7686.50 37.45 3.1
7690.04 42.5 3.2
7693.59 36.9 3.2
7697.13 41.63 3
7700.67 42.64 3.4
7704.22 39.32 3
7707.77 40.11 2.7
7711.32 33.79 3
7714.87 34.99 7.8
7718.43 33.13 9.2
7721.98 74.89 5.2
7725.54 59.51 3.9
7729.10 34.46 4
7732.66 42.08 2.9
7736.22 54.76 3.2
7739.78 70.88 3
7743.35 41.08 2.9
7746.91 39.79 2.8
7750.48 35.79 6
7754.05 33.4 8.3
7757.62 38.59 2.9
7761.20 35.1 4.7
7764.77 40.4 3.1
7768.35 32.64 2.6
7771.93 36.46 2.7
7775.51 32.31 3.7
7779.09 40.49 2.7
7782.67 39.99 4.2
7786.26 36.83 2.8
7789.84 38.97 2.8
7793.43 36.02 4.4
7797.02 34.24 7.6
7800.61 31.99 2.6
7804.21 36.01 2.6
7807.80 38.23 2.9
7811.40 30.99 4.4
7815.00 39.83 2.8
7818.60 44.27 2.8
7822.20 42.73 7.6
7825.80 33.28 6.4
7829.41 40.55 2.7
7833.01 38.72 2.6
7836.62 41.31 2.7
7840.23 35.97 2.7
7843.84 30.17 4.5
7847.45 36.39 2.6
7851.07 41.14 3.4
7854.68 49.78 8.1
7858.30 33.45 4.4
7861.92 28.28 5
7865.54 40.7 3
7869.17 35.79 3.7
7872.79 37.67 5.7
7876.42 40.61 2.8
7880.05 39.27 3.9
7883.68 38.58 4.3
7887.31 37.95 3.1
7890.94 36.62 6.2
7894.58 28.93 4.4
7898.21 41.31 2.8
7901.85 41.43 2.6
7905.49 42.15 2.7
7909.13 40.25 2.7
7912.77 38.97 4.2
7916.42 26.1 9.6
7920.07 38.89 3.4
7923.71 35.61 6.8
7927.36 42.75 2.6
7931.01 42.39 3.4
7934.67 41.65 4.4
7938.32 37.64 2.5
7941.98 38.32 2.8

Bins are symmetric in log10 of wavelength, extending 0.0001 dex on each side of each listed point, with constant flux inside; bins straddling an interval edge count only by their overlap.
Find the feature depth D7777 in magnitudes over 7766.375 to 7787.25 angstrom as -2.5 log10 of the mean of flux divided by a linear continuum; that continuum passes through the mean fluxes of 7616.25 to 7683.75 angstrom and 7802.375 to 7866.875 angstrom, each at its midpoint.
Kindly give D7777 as 0.08 mag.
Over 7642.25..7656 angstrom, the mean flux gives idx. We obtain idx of 42.2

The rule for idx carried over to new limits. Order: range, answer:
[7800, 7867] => 37.7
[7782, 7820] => 36.9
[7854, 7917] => 37.7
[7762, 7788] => 36.9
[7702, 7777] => 42.1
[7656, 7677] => 42.8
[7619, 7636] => 42.7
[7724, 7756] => 45.6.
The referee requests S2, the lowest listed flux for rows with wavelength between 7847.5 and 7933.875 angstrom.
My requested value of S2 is 26.1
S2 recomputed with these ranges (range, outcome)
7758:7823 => 30.99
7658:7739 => 33.13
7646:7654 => 40.56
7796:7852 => 30.17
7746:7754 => 35.79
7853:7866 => 28.28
